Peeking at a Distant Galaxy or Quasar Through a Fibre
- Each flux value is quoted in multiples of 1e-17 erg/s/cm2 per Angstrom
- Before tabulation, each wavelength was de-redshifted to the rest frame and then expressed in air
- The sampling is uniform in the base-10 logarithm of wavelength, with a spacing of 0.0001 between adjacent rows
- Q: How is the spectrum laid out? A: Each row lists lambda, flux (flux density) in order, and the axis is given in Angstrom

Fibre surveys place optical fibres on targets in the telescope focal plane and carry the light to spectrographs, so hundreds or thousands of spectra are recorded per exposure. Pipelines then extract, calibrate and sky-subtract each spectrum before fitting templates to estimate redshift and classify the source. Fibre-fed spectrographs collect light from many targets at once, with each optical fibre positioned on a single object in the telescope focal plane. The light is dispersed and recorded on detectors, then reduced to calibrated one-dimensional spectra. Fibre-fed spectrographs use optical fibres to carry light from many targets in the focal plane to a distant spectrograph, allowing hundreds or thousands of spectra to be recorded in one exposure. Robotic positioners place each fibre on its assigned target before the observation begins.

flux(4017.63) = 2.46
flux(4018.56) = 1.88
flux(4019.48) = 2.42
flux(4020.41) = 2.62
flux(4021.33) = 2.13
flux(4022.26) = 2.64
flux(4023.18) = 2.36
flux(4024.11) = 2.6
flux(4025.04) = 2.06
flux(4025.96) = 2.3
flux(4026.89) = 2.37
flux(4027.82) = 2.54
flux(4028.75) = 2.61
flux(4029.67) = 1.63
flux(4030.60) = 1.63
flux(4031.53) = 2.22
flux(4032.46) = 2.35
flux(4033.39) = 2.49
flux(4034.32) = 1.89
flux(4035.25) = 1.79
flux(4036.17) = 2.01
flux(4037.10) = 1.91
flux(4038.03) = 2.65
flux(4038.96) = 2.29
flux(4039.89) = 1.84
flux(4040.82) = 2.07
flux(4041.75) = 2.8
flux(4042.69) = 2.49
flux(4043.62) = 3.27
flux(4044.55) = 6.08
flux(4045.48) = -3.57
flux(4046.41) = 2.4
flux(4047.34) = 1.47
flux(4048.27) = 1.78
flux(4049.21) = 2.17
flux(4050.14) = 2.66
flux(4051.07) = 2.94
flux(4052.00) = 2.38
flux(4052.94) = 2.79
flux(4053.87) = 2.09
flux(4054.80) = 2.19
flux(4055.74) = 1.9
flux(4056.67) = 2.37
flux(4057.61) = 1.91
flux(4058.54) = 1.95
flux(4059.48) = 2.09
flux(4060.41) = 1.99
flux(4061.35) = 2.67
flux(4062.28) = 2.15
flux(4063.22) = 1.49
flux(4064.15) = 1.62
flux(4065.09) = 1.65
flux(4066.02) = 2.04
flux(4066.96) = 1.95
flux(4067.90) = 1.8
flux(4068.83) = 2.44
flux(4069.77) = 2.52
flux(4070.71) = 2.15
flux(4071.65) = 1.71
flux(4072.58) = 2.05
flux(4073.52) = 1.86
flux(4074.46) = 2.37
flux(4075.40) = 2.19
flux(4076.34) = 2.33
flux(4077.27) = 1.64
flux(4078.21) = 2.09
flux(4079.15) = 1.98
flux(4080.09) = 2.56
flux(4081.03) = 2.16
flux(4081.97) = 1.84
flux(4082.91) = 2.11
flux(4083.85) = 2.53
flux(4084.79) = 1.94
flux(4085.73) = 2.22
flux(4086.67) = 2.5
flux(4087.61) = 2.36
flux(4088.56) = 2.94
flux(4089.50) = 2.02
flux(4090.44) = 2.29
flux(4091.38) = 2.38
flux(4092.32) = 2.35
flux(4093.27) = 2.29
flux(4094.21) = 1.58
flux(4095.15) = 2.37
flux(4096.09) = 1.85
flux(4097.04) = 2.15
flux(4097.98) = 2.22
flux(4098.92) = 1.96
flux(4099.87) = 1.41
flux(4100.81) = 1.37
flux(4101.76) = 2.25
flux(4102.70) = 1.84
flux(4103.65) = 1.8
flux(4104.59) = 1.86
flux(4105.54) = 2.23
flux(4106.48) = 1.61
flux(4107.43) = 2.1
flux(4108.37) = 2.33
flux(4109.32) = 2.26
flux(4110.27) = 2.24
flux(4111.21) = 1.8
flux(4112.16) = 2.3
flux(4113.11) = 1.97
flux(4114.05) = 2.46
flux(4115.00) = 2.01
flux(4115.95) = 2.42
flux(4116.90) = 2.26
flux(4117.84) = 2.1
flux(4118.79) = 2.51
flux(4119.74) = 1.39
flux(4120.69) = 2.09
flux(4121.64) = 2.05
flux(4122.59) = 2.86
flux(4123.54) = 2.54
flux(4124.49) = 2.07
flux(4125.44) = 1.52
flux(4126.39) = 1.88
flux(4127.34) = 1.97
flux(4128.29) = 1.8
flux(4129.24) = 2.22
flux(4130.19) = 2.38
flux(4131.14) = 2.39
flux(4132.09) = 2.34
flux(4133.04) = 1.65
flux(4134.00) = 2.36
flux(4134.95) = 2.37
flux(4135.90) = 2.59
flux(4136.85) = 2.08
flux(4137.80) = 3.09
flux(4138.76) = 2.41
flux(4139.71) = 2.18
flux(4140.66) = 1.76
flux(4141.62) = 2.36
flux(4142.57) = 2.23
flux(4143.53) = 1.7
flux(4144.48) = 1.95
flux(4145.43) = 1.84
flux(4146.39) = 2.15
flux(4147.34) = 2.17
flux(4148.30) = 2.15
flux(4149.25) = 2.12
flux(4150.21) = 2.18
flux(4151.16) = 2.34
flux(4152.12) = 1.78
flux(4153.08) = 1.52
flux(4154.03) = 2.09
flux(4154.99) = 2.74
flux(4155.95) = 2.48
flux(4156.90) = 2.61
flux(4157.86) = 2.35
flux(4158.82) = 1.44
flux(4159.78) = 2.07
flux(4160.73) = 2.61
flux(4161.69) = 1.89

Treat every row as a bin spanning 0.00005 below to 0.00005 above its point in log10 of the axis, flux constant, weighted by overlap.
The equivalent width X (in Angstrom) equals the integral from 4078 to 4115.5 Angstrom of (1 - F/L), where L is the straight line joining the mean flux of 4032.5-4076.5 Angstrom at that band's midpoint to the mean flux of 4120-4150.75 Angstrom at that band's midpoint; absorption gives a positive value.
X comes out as 0.6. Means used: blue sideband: 2.13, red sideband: 2.17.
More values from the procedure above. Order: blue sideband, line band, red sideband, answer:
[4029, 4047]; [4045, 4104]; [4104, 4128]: 2.5 Angstrom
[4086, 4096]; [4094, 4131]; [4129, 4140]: 4.1 Angstrom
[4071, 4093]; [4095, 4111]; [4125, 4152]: 1.4 Angstrom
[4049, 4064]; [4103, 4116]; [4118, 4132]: 0.4 Angstrom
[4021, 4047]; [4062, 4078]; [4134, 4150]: 1.5 Angstrom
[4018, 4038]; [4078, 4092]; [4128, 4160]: -0.4 Angstrom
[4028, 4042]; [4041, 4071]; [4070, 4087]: -0.1 Angstrom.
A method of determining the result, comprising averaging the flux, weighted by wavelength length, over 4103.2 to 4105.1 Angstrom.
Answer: 1.84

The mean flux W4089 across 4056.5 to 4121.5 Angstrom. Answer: 2.09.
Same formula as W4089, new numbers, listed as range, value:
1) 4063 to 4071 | 1.97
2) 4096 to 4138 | 2.11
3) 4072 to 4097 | 2.18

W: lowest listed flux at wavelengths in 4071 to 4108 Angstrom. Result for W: 1.37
